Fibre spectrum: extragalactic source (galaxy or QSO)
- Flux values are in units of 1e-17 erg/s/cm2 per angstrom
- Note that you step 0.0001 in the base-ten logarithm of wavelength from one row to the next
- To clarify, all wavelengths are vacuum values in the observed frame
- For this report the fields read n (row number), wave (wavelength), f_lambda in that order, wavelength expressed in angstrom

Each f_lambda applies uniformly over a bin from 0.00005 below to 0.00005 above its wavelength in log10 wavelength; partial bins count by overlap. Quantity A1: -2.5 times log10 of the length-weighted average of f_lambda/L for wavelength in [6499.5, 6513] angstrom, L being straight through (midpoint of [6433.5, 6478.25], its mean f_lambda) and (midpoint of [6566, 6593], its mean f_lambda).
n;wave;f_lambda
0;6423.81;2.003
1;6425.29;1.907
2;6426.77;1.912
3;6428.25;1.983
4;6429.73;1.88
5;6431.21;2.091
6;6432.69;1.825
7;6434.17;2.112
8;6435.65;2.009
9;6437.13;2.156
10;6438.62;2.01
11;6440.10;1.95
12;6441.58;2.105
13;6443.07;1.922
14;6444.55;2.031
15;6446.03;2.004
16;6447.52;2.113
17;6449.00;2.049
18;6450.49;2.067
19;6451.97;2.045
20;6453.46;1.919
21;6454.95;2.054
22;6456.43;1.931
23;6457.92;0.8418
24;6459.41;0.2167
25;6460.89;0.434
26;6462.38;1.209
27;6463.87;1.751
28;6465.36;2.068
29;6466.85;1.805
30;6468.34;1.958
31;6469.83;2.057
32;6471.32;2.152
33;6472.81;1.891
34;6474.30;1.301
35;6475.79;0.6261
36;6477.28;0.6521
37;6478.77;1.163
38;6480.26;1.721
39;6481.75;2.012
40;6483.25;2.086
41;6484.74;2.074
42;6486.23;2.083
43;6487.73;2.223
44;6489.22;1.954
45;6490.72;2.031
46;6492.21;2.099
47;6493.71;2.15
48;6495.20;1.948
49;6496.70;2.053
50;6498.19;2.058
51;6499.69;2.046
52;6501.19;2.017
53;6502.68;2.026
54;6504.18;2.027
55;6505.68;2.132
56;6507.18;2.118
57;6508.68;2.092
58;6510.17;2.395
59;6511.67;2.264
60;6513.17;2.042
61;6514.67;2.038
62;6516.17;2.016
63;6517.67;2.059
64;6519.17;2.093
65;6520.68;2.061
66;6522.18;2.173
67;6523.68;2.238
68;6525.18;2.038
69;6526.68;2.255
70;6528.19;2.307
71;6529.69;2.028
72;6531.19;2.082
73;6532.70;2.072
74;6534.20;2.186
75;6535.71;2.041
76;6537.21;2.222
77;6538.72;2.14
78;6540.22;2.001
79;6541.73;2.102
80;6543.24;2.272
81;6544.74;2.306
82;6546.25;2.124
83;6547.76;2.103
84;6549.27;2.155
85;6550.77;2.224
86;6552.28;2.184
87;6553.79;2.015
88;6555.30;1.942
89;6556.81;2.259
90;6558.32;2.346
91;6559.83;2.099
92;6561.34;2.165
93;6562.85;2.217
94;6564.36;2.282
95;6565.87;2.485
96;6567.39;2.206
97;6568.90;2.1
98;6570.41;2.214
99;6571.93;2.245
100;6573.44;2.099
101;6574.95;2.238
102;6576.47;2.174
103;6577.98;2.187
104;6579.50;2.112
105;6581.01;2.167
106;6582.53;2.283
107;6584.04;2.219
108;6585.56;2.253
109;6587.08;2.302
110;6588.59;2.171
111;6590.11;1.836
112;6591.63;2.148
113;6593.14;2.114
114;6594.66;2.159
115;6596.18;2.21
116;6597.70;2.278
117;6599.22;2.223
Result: -0.12 mag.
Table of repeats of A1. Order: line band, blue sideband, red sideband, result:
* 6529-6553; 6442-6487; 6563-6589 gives -0.047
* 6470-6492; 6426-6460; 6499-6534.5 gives 0.161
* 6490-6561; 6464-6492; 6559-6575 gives -0.061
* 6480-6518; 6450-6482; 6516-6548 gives -0.136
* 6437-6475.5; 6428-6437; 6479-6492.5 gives 0.143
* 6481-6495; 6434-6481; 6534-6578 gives -0.128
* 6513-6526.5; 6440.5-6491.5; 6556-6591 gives -0.070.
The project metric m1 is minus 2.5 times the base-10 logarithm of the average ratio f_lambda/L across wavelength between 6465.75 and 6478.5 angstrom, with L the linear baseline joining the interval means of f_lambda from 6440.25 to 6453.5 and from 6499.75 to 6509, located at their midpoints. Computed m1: 0.297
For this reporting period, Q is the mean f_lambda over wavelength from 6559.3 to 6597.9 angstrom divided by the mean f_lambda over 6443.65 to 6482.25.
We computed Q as 1.35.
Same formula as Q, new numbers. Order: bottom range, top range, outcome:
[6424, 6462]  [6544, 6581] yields 1.20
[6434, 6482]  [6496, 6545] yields 1.25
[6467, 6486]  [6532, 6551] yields 1.30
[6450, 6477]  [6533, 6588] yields 1.41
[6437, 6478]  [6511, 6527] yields 1.25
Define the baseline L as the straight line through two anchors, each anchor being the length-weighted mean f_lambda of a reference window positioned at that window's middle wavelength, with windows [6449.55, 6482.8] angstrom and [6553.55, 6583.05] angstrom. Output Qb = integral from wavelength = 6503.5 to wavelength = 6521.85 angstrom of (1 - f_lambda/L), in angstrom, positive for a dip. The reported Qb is -2.7 angstrom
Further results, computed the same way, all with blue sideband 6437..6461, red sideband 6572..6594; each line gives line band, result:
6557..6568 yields -0.8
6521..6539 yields -1.2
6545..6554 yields -0.3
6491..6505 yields -0.9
